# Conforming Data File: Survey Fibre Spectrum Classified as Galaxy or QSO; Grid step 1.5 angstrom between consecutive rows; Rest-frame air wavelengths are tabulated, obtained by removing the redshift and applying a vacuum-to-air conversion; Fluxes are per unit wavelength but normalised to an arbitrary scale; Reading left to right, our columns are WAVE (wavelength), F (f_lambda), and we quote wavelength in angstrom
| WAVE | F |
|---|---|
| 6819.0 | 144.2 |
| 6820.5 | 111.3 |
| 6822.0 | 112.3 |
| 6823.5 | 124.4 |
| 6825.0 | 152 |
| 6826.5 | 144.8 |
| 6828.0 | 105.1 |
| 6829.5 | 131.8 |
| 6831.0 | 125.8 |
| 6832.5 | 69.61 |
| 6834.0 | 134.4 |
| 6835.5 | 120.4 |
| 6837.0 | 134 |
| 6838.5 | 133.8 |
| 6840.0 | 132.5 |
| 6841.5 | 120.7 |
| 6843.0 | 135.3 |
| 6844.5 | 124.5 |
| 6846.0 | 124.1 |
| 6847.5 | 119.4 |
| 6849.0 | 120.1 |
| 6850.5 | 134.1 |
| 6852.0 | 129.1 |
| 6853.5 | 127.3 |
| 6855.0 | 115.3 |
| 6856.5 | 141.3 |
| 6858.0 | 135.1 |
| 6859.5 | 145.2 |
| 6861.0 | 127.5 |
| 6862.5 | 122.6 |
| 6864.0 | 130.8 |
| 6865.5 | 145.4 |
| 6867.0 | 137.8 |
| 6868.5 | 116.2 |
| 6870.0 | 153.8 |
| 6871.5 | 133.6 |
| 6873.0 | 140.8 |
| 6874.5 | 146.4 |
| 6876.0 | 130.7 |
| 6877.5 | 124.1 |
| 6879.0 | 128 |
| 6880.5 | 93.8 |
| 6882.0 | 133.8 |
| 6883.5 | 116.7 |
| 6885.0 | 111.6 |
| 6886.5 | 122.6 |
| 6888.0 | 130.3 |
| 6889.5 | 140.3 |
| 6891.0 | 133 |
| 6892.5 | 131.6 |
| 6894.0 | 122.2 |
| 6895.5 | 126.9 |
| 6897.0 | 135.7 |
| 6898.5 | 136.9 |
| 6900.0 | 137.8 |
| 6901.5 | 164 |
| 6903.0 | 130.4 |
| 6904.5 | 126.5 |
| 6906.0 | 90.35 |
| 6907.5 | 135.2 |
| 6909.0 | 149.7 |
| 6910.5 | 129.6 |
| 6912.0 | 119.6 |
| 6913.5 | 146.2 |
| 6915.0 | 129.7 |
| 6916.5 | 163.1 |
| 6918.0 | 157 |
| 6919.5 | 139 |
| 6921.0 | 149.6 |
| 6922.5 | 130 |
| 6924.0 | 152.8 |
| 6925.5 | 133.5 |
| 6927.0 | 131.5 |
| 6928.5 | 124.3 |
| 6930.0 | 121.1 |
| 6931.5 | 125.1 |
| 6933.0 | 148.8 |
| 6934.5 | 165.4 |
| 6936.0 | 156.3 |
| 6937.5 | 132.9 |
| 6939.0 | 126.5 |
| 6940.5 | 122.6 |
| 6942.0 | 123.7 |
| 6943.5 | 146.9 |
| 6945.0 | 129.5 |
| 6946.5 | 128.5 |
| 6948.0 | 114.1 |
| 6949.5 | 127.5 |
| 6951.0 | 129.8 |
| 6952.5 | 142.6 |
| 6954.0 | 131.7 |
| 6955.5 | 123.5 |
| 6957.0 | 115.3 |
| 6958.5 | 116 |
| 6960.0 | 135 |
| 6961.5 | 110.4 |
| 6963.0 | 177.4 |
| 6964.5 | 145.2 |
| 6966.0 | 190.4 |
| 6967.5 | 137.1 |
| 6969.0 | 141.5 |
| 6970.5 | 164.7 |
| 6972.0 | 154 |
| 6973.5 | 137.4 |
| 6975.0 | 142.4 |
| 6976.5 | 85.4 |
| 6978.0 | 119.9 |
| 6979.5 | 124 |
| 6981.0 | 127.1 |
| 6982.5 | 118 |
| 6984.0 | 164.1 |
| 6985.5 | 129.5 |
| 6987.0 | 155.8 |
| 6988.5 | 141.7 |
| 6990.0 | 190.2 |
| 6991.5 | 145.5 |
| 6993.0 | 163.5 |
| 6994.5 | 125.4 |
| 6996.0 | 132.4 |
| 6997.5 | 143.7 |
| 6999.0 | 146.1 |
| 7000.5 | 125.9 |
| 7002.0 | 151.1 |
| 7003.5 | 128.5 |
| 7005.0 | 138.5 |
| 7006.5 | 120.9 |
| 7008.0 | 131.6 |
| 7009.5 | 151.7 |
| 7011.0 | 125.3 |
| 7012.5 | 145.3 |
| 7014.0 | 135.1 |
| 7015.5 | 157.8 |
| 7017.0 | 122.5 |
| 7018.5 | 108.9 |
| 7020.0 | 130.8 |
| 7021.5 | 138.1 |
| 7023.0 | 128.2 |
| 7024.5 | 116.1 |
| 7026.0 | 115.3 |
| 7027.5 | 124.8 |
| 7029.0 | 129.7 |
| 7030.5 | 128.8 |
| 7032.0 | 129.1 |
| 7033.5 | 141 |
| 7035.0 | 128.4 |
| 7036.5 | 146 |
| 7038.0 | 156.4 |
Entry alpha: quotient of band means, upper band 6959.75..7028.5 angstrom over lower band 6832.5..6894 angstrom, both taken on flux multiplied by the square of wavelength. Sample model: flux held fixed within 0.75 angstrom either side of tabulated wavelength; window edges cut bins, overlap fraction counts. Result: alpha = 1.11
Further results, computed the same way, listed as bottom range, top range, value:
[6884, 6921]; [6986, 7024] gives 1.07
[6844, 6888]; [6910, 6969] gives 1.09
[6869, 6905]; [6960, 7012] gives 1.10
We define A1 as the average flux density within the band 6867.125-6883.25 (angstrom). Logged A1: 130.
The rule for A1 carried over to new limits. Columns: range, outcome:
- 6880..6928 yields 133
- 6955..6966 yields 136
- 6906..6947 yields 137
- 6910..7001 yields 138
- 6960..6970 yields 150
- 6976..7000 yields 139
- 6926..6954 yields 133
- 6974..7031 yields 135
